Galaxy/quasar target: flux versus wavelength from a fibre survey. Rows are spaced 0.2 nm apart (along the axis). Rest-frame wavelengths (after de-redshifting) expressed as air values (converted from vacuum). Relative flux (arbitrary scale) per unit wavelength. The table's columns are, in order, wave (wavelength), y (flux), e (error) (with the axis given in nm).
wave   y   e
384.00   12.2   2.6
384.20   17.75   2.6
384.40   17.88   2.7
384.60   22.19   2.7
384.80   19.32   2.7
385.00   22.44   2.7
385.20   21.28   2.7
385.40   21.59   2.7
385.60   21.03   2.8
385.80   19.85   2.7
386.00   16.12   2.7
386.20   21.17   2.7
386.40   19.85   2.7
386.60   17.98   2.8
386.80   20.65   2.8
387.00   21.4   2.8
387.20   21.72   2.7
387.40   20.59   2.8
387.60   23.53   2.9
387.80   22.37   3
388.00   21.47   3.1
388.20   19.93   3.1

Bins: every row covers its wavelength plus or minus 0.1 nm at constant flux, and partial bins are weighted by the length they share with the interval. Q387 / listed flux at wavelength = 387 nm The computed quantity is 21.4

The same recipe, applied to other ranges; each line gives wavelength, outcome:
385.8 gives 19.85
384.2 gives 17.75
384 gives 12.2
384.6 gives 22.19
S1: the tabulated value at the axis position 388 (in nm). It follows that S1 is 21.47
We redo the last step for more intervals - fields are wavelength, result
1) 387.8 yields 22.37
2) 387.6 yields 23.53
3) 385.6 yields 21.03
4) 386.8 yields 20.65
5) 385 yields 22.44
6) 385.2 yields 21.28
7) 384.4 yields 17.88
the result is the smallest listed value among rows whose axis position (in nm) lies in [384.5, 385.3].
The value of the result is 19.32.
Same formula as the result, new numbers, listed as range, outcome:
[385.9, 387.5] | 16.12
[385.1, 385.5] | 21.28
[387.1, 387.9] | 20.59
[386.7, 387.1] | 20.65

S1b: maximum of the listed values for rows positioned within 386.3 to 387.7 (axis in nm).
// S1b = 23.53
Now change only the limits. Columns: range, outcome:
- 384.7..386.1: 22.44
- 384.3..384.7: 22.19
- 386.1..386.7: 21.17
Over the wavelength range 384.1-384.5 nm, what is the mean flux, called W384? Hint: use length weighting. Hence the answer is 17.8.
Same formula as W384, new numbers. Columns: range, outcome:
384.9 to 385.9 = 21.2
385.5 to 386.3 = 19.5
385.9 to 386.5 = 19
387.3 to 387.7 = 22.1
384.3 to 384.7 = 20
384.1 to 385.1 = 19.9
